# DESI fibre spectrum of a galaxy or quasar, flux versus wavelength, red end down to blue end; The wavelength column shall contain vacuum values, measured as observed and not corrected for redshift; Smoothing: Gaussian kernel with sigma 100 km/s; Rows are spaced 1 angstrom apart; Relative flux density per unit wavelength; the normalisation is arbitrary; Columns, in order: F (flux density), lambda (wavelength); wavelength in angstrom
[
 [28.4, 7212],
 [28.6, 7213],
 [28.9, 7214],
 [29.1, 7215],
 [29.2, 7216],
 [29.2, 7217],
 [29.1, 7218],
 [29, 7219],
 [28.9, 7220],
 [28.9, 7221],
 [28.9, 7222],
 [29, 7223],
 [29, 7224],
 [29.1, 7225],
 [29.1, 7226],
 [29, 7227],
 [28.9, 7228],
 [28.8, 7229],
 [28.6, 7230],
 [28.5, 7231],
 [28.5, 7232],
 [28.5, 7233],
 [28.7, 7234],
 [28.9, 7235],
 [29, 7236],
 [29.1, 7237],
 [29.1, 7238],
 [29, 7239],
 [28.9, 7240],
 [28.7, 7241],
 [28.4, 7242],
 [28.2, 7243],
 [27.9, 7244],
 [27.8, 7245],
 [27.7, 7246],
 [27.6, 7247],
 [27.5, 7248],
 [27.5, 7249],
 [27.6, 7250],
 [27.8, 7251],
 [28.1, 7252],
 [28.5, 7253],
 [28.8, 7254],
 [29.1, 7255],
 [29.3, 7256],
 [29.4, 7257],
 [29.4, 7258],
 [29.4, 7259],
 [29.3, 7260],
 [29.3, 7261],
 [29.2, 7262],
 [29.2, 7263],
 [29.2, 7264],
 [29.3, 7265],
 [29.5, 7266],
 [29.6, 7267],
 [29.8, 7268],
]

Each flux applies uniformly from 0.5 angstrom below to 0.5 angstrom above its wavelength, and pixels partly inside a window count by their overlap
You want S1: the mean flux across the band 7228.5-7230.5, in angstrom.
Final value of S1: 28.7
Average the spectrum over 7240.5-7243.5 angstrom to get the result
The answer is 28.4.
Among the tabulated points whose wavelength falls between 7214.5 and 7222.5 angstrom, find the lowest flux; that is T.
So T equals 28.9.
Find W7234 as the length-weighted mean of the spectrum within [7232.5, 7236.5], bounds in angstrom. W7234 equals 28.8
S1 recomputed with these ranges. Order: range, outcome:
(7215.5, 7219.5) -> 29.1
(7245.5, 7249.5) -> 27.6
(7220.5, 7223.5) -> 28.9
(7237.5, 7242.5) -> 28.8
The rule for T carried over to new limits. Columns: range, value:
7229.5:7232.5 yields 28.5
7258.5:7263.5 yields 29.2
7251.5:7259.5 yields 28.1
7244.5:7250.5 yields 27.5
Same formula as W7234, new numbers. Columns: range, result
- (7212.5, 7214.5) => 28.8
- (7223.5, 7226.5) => 29.1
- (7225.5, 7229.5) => 29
